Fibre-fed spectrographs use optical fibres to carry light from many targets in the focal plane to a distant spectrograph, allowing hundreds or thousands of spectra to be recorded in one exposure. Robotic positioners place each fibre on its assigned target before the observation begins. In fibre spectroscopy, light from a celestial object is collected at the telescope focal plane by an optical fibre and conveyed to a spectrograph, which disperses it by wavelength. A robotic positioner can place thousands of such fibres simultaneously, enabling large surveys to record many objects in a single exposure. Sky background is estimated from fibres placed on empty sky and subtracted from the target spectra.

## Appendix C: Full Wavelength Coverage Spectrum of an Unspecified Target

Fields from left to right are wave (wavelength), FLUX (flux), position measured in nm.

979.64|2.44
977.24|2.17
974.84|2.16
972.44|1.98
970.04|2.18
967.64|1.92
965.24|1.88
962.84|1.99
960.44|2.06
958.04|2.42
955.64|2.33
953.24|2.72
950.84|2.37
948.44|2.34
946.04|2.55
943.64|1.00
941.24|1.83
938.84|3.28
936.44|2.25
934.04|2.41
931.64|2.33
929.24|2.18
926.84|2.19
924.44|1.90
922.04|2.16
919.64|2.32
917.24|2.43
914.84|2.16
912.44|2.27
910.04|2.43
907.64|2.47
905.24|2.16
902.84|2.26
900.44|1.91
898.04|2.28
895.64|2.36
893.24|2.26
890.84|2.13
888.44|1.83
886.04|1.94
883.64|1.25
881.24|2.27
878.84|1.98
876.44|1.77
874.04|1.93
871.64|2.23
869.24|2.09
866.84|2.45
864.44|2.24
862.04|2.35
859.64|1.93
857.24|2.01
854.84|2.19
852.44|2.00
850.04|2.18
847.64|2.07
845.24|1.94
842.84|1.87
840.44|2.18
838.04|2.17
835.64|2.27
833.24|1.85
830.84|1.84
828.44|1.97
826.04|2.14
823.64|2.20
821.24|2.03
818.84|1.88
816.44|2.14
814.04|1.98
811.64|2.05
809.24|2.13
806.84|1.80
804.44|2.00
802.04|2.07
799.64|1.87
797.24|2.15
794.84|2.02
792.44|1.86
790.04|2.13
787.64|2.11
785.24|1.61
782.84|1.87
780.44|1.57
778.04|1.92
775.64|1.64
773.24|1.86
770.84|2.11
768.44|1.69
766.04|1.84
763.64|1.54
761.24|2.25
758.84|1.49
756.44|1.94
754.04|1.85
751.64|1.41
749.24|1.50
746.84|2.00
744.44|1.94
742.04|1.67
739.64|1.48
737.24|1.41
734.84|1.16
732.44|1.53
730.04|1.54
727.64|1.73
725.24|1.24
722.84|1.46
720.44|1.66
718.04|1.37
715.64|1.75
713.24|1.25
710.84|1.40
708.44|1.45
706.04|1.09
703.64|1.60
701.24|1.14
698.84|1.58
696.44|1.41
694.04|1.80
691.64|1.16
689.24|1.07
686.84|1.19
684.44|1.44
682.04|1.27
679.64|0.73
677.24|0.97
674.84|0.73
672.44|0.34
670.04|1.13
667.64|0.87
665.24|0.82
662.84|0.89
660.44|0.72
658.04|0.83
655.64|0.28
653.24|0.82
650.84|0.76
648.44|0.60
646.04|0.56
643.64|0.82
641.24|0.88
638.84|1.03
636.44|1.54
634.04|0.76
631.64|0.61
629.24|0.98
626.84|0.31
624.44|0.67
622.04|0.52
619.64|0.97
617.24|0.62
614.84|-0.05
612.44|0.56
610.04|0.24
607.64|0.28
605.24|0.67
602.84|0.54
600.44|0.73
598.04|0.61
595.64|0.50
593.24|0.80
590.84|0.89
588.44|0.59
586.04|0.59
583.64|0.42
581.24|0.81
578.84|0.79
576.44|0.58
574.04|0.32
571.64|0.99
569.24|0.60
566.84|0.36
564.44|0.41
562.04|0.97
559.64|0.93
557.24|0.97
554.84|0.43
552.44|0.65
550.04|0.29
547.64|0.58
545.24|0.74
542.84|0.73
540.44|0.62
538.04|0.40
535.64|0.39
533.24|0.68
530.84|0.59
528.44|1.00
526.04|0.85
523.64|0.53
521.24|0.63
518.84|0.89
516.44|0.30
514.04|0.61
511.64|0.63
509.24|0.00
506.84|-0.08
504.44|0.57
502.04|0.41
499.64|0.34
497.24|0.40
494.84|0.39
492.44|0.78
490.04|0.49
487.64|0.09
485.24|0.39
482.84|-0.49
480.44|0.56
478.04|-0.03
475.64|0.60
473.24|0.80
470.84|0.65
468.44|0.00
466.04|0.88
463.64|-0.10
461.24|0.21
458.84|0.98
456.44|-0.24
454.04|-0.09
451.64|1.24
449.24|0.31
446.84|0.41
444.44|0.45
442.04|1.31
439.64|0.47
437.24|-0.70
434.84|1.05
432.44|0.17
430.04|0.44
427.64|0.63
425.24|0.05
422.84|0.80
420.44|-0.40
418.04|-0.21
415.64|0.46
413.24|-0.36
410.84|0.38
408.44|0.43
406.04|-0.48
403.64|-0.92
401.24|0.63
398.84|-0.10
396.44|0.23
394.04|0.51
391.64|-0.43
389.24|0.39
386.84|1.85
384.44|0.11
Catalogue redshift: 0.71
